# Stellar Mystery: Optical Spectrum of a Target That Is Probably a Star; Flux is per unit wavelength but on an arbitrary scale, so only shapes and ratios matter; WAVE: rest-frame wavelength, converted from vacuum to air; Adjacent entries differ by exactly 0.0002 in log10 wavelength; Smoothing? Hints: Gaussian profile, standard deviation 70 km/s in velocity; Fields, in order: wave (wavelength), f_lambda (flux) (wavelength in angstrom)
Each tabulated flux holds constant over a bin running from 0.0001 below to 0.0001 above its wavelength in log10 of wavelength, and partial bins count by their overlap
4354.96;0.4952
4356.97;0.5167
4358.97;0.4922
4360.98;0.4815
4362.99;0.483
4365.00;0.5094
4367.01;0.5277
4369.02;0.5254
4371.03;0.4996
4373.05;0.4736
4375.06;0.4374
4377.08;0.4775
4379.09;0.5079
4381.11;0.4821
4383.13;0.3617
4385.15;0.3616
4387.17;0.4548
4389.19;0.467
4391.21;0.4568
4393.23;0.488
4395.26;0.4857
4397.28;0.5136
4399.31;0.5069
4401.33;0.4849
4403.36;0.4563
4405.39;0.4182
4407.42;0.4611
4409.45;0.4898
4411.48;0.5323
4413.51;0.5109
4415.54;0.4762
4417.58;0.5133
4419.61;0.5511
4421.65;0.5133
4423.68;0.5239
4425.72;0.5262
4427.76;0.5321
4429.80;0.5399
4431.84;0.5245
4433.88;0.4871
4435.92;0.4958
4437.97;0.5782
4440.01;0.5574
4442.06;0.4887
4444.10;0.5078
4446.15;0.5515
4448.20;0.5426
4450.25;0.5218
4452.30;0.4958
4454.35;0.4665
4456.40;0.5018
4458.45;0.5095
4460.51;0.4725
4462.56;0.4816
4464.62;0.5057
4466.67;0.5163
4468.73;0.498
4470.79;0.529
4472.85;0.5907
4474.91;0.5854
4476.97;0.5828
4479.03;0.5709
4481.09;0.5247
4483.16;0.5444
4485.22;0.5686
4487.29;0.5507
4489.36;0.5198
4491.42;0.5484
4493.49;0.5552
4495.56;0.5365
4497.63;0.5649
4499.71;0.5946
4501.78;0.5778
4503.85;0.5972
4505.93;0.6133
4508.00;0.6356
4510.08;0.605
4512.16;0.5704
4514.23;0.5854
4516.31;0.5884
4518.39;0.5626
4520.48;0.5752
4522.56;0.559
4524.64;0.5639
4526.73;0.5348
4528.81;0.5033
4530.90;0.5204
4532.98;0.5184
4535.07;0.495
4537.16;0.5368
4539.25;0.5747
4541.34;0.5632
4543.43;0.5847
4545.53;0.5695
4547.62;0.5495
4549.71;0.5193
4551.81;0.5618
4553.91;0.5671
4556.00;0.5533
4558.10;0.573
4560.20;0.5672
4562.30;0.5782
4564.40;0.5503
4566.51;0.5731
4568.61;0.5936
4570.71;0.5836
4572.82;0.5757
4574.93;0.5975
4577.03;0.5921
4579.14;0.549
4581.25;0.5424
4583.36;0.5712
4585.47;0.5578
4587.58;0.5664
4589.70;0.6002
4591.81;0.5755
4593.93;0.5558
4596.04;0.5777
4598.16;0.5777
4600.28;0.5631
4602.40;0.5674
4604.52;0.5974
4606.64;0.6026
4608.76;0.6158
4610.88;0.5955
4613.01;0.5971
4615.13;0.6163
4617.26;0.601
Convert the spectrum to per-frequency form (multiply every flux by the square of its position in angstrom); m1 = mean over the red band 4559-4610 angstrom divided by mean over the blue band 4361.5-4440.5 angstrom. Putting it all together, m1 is 1.27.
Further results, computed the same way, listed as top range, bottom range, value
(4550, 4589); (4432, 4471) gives 1.17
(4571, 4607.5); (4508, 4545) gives 1.06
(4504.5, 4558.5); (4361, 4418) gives 1.25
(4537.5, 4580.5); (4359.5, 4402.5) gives 1.29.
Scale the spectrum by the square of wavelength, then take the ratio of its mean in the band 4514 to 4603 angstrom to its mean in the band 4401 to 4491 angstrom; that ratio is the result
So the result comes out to 1.1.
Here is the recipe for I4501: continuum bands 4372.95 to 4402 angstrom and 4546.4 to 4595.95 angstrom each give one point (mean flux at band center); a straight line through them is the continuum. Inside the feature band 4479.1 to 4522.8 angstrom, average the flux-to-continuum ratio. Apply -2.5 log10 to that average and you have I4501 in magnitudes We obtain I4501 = -0.08 mag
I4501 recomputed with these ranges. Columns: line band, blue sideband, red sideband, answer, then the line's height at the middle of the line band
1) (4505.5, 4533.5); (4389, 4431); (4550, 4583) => -0.04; 0.548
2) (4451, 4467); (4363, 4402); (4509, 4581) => 0.05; 0.516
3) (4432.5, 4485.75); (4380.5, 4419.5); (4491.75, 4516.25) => 0.02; 0.536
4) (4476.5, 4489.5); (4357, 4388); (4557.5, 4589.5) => -0.05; 0.528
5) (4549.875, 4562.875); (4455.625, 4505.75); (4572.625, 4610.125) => 0.01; 0.567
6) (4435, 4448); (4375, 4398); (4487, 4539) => -0.06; 0.503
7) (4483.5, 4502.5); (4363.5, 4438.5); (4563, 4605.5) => -0.05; 0.532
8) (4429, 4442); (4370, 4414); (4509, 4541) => -0.06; 0.497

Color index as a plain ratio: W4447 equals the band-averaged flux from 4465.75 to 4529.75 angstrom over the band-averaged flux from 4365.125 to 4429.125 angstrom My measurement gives 1.16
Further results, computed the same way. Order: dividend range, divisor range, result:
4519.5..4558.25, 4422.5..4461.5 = 1.06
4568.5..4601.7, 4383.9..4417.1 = 1.21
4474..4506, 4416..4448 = 1.07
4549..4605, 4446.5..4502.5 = 1.06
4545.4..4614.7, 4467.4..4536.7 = 1.03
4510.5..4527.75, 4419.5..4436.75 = 1.09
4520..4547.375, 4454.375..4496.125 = 1.02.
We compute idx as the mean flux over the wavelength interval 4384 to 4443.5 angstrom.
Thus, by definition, 0.496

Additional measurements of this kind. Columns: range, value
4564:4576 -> 0.581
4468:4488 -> 0.555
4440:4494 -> 0.528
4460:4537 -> 0.553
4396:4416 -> 0.485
